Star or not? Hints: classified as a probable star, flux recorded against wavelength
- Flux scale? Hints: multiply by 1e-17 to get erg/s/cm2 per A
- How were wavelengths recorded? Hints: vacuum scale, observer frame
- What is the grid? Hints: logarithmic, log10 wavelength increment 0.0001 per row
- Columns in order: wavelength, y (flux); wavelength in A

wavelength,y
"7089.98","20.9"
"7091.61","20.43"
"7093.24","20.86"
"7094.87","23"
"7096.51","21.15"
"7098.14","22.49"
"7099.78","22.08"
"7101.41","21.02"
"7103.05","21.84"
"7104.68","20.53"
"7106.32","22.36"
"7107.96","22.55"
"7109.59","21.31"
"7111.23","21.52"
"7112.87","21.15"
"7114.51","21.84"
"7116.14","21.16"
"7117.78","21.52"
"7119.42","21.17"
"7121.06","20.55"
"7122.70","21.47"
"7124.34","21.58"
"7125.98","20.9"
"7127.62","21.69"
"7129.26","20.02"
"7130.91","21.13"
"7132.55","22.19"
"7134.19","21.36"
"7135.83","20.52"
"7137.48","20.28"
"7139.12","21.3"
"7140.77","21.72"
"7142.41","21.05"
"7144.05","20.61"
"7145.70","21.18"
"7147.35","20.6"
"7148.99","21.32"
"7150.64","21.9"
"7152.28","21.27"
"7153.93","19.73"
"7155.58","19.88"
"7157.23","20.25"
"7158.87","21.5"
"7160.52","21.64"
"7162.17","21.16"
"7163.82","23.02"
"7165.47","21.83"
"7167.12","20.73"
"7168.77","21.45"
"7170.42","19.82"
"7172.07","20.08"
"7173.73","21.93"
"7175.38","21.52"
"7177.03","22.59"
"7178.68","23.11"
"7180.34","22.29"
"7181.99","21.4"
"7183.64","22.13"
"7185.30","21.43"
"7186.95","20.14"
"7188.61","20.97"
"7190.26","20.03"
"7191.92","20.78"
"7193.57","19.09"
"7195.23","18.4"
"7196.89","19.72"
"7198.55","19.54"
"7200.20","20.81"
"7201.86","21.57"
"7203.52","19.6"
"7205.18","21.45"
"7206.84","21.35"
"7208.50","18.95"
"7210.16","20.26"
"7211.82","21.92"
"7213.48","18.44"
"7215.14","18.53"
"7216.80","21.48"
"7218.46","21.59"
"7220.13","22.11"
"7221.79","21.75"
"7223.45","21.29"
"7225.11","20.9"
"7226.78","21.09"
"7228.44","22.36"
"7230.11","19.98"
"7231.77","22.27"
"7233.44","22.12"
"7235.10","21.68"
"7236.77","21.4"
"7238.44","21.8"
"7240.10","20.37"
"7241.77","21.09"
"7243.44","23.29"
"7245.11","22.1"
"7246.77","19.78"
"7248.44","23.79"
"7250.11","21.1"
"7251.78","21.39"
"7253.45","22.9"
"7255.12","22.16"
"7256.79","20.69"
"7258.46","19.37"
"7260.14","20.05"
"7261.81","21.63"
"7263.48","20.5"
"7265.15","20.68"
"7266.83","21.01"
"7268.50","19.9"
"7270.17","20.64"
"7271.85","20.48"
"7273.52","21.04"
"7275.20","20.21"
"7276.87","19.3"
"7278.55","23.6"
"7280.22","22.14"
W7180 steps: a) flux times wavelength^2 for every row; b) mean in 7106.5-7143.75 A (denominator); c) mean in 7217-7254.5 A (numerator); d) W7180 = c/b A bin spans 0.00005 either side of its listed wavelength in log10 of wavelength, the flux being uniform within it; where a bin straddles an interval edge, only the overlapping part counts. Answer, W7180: 1.05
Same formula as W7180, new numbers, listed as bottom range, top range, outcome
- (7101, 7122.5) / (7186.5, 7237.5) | 0.99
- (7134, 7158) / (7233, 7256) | 1.07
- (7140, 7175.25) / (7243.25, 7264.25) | 1.04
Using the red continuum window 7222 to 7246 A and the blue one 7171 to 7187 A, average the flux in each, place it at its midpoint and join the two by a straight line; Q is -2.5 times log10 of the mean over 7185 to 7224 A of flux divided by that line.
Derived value 0.06 mag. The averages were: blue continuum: 21.7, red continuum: 21.6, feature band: 20.5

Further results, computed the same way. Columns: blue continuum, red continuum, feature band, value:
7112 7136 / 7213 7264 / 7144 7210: 0.02 mag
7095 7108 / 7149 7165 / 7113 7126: 0.01 mag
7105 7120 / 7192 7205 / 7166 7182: -0.06 mag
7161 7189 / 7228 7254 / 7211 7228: 0.03 mag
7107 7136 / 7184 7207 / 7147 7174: -0.01 mag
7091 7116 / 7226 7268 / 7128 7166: 0.02 mag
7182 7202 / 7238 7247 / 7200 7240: 0.00 mag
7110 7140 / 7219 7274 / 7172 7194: 0.00 mag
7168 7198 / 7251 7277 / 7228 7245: -0.04 mag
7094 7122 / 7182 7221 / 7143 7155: 0.01 mag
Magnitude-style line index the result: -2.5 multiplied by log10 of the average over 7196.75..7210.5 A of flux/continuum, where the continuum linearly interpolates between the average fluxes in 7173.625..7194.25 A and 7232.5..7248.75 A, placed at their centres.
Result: 0.055 mag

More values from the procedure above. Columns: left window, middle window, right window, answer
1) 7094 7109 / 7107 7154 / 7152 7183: 0.02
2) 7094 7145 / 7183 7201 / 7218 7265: 0.06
